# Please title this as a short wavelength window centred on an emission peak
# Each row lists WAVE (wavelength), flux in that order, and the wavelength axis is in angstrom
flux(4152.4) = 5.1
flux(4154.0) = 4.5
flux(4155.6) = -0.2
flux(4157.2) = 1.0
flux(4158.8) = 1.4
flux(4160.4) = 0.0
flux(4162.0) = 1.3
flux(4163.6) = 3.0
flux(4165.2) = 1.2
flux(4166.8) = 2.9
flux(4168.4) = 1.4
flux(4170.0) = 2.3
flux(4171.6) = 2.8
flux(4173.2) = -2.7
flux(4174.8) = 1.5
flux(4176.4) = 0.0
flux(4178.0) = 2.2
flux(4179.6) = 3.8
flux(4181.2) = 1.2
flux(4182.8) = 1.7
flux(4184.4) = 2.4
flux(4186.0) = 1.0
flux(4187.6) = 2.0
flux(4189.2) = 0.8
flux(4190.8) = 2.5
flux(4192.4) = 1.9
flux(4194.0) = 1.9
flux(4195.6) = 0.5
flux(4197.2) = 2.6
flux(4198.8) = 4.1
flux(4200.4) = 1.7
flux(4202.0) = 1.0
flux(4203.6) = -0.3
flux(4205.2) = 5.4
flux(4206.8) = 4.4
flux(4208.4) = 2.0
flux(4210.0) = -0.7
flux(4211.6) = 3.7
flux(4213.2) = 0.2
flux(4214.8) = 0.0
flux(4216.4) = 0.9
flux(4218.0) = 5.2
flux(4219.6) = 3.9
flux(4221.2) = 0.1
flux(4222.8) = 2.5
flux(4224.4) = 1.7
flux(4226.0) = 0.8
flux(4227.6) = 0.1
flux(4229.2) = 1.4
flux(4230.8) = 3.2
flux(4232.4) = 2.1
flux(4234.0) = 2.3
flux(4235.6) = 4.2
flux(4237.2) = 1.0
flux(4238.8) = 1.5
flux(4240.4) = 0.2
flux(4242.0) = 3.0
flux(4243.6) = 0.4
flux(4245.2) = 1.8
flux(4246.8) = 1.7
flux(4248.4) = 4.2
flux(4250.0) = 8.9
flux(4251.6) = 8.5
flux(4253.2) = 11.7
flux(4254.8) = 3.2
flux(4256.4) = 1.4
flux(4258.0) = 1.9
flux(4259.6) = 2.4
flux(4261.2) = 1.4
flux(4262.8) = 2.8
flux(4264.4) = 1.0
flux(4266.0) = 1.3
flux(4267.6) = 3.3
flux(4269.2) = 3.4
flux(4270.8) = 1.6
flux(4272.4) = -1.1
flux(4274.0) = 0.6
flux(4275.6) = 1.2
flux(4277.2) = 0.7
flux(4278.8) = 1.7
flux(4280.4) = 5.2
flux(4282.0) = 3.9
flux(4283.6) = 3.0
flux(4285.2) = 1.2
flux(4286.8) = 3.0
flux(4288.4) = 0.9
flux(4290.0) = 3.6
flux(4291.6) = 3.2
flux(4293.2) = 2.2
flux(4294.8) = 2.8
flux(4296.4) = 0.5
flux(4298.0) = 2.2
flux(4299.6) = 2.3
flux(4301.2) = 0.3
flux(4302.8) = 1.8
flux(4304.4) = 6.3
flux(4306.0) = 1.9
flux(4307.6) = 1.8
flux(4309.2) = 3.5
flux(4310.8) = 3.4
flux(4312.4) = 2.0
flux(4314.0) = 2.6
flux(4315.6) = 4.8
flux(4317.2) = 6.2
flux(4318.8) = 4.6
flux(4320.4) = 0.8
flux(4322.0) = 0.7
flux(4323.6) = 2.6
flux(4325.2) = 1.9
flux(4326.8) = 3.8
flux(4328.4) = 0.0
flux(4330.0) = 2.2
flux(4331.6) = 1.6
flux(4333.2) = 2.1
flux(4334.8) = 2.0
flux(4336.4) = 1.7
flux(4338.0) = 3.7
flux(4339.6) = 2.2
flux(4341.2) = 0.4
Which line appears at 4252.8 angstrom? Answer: [O II] 3727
